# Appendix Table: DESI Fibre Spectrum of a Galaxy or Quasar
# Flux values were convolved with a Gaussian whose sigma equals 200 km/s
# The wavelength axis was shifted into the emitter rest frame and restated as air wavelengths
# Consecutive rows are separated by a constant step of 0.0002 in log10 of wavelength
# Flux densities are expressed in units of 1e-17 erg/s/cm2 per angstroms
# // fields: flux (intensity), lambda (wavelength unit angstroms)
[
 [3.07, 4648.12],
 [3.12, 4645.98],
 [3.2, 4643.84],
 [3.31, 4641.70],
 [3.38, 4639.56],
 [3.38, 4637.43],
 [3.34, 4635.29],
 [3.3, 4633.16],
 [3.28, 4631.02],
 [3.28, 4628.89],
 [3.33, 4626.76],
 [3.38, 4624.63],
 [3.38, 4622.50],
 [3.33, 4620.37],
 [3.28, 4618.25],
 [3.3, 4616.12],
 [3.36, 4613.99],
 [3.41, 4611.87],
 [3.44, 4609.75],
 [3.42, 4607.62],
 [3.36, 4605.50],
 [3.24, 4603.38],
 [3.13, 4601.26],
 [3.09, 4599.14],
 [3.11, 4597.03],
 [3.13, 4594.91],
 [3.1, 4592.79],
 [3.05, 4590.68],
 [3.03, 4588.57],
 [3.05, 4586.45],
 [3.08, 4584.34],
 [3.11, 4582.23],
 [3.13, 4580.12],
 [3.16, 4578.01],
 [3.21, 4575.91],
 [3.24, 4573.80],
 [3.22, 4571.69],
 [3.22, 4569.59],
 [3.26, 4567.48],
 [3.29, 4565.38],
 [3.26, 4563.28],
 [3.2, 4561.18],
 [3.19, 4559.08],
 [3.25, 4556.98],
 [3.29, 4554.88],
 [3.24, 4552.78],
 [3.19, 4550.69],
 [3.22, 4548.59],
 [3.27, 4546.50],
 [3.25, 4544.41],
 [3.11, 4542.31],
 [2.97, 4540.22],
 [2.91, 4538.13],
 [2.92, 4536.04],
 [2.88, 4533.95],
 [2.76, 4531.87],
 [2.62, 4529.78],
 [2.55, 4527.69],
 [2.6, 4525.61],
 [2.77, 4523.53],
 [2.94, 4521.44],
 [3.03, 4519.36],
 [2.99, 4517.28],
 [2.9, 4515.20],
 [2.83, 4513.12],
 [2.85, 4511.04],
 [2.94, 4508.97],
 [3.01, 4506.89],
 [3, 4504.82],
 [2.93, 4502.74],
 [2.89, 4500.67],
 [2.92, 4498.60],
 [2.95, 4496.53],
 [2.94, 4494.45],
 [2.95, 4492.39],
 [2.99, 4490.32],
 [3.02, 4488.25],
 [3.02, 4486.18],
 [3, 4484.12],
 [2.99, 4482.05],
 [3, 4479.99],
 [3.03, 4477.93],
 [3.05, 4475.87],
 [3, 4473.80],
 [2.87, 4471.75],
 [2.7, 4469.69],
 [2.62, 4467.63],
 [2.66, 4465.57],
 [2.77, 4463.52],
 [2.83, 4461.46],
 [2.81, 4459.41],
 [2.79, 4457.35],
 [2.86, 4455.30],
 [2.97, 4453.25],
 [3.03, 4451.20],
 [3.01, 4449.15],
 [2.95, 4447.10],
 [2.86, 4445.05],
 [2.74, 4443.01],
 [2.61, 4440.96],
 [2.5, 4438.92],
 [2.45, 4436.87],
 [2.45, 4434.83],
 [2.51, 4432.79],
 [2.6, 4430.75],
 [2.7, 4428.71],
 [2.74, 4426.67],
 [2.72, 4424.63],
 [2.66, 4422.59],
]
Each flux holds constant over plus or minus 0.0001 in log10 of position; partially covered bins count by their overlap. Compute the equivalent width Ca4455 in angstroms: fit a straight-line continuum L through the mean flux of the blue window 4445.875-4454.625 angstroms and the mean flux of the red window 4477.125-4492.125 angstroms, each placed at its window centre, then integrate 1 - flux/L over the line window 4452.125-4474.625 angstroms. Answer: 1.4 angstroms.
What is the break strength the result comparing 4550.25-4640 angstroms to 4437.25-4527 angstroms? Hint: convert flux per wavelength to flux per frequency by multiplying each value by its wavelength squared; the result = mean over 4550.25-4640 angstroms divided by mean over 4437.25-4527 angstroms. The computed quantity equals 1.2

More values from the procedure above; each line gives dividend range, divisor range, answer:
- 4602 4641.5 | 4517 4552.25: 1.18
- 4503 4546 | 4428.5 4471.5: 1.09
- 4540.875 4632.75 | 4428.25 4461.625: 1.25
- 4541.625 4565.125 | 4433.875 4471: 1.22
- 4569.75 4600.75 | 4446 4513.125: 1.12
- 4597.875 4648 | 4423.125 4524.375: 1.24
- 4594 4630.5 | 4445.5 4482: 1.22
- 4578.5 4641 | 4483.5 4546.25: 1.16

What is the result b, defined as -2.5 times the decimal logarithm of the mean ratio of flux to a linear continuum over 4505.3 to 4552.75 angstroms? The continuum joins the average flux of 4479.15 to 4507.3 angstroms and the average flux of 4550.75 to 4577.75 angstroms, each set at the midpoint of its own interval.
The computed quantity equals 0.06 mag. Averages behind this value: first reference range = 2.97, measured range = 2.94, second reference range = 3.24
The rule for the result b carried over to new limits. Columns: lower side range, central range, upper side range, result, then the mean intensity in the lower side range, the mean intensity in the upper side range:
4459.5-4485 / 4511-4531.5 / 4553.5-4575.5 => 0.098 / 2.87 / 3.24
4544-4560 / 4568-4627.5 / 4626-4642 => 0.021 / 3.24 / 3.33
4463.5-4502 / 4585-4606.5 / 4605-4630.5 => 0.053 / 2.92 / 3.35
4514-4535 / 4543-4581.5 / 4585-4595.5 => -0.095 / 2.8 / 3.07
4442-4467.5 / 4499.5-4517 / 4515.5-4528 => -0.032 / 2.85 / 2.83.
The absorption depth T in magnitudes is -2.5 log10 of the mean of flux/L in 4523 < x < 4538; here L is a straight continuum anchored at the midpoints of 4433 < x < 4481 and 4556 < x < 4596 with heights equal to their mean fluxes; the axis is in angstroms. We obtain 0.11 mag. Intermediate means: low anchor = 2.8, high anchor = 3.17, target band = 2.74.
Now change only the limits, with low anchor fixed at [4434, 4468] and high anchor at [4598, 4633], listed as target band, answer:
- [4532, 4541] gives 0.053 mag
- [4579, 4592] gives 0.047 mag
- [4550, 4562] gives -0.039 mag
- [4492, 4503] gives -0.004 mag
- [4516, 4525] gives 0.029 mag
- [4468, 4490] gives -0.038 mag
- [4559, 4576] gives -0.028 mag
